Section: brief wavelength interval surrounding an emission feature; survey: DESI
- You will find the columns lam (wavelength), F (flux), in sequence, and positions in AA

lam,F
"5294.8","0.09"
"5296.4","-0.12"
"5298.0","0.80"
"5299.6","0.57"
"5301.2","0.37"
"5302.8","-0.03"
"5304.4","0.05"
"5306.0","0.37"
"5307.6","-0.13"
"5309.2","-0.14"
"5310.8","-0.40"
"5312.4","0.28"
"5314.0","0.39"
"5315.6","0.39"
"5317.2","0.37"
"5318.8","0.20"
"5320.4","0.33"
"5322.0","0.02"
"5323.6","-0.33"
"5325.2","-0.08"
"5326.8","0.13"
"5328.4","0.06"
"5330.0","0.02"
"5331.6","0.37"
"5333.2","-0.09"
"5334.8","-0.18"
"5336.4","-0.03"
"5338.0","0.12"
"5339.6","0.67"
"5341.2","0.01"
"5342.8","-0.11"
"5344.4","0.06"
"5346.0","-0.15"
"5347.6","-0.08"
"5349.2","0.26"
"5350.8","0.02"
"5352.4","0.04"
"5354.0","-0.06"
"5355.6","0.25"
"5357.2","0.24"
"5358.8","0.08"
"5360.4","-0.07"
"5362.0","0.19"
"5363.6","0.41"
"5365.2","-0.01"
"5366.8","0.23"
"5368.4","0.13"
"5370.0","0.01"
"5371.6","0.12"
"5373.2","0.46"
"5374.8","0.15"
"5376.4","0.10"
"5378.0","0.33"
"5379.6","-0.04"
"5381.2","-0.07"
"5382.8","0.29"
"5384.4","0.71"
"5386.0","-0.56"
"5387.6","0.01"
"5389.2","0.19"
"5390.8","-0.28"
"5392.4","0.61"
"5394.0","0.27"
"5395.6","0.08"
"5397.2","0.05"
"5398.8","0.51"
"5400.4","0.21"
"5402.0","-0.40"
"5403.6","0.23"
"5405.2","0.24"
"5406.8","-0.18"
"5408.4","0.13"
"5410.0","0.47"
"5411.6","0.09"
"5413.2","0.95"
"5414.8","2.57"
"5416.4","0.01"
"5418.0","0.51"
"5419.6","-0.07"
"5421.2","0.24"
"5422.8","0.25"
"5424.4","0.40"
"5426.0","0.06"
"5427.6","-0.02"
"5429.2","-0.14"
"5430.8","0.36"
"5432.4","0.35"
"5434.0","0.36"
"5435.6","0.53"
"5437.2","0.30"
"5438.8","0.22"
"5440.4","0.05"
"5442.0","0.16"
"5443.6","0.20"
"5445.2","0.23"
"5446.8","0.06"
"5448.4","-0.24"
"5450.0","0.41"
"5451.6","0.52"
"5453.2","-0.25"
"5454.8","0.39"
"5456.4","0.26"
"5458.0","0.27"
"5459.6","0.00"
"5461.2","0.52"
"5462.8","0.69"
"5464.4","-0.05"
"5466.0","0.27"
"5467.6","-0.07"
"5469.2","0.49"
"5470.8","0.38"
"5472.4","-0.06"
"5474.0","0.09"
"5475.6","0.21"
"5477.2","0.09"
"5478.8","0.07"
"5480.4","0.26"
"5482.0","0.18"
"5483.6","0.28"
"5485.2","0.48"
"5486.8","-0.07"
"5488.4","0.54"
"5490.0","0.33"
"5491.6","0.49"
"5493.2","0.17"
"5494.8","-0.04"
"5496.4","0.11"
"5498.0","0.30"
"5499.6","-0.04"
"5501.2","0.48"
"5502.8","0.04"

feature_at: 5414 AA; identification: [O III]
